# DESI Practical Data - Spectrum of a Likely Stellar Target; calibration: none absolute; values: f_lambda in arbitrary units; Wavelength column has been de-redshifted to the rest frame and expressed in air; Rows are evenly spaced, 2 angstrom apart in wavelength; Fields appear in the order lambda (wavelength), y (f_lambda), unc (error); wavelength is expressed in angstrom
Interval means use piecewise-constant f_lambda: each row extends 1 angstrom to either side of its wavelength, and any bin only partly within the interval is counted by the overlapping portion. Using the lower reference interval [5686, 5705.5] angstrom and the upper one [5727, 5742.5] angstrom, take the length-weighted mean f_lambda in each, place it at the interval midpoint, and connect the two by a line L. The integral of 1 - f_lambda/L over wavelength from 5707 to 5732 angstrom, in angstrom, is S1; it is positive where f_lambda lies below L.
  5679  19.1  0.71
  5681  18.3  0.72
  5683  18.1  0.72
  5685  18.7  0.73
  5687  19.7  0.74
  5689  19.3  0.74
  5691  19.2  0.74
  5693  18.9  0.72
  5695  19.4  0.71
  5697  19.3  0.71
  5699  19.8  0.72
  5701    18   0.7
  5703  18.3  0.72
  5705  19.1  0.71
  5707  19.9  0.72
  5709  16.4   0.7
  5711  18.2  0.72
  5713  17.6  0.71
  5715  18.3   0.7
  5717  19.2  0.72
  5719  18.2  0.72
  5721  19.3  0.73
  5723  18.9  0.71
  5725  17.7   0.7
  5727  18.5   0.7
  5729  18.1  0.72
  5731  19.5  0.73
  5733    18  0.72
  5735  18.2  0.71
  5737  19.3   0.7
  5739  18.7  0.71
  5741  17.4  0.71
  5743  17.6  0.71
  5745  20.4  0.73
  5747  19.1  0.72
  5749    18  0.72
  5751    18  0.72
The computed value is 0.4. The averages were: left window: 19.1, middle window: 18.4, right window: 18.4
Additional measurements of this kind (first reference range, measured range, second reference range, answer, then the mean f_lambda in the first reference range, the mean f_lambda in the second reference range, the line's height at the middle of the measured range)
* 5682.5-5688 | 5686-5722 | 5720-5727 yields -0.04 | 18.9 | 18.6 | 18.8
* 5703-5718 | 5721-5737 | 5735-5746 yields 0.01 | 18.4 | 18.6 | 18.5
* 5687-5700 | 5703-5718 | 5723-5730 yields 0.31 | 19.3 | 18.2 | 18.8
